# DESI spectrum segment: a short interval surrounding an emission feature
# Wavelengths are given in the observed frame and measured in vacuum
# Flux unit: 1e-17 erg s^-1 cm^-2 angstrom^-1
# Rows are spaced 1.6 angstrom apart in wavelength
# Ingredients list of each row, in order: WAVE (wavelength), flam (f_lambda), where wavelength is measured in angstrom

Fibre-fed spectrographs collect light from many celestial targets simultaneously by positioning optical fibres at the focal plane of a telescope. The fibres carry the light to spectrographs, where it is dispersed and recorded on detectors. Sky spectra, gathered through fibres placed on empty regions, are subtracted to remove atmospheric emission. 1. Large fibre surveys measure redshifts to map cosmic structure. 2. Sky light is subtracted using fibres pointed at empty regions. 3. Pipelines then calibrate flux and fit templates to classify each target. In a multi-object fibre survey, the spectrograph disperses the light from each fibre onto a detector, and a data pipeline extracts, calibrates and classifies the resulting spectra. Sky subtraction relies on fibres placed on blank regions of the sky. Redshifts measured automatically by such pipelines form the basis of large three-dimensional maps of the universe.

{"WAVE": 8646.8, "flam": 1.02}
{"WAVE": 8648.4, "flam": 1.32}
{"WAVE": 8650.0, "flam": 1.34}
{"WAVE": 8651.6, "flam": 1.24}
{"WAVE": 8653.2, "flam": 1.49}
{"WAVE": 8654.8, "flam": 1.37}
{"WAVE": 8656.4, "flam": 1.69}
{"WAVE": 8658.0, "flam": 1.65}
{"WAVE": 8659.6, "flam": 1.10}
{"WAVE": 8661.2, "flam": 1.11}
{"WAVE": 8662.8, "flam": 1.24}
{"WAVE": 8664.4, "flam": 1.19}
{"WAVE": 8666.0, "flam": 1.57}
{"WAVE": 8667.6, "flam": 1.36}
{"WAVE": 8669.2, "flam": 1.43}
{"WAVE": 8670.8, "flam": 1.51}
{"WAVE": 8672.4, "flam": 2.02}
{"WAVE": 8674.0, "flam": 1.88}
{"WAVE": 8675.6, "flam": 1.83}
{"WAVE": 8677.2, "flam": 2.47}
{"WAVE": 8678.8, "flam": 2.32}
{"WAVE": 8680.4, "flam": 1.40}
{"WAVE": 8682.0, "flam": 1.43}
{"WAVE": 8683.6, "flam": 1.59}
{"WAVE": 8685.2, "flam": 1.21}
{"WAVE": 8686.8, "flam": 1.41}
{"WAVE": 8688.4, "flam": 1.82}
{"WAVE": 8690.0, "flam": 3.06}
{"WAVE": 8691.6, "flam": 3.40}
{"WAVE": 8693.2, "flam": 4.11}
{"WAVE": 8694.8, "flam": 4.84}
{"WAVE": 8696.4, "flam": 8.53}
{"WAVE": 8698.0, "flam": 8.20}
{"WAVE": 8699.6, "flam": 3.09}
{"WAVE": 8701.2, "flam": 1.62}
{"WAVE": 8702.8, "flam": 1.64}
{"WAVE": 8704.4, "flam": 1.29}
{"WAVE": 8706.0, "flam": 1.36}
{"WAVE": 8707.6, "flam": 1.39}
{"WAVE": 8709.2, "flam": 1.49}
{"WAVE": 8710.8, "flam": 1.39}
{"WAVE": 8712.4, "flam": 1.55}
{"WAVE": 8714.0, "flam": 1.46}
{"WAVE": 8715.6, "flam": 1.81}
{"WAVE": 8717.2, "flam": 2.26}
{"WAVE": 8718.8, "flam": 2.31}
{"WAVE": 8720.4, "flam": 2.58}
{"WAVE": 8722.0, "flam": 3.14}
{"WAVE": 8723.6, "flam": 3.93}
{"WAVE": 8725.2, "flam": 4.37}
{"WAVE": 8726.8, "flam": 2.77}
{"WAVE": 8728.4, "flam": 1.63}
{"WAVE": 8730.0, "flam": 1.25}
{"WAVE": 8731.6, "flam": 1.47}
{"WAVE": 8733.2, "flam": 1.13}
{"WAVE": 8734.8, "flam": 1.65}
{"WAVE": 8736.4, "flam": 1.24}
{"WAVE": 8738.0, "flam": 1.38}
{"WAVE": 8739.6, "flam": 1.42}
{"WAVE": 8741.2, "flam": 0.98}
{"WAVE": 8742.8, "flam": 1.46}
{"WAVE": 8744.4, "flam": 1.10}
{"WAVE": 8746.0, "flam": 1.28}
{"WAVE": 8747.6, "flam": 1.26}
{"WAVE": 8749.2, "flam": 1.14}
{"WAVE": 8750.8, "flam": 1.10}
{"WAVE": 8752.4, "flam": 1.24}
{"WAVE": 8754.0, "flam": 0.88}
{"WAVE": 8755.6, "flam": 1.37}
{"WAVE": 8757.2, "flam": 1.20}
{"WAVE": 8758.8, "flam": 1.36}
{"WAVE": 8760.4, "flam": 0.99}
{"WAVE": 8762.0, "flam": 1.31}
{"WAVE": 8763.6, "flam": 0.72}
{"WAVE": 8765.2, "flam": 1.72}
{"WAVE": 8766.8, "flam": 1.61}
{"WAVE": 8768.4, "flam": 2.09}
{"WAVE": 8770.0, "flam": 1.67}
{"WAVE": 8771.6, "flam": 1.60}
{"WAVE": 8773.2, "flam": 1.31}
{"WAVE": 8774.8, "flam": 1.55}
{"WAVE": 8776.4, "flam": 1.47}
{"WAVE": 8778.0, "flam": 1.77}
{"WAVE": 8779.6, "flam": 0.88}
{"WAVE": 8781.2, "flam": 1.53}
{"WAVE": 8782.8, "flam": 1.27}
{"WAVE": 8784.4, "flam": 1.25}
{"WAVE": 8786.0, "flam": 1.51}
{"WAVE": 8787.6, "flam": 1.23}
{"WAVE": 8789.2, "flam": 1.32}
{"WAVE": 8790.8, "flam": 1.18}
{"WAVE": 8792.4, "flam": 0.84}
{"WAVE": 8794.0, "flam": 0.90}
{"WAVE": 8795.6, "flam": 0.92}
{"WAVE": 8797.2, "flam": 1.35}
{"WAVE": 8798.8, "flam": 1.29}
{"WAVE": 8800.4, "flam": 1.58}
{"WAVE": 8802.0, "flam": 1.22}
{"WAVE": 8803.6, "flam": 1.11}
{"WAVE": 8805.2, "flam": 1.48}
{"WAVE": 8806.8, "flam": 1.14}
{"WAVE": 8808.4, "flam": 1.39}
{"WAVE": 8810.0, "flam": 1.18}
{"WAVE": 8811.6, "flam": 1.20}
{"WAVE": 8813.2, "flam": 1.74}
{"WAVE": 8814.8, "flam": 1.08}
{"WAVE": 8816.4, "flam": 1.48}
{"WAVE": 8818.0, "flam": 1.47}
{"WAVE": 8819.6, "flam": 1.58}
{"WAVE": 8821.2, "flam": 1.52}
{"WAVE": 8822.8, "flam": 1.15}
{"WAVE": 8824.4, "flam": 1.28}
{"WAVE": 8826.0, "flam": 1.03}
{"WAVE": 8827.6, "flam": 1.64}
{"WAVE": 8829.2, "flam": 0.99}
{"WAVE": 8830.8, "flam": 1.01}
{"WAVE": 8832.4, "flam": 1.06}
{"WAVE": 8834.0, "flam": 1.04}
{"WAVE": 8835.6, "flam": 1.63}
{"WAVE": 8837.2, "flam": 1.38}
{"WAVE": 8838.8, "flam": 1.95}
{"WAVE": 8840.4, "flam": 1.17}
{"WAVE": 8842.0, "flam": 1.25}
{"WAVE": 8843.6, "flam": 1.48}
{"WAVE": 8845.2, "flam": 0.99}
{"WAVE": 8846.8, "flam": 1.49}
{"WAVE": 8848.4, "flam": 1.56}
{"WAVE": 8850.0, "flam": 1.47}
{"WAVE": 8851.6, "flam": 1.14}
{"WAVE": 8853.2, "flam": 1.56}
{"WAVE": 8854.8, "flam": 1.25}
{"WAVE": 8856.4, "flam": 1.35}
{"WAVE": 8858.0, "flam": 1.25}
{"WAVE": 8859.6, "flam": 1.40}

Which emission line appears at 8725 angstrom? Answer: [N II]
